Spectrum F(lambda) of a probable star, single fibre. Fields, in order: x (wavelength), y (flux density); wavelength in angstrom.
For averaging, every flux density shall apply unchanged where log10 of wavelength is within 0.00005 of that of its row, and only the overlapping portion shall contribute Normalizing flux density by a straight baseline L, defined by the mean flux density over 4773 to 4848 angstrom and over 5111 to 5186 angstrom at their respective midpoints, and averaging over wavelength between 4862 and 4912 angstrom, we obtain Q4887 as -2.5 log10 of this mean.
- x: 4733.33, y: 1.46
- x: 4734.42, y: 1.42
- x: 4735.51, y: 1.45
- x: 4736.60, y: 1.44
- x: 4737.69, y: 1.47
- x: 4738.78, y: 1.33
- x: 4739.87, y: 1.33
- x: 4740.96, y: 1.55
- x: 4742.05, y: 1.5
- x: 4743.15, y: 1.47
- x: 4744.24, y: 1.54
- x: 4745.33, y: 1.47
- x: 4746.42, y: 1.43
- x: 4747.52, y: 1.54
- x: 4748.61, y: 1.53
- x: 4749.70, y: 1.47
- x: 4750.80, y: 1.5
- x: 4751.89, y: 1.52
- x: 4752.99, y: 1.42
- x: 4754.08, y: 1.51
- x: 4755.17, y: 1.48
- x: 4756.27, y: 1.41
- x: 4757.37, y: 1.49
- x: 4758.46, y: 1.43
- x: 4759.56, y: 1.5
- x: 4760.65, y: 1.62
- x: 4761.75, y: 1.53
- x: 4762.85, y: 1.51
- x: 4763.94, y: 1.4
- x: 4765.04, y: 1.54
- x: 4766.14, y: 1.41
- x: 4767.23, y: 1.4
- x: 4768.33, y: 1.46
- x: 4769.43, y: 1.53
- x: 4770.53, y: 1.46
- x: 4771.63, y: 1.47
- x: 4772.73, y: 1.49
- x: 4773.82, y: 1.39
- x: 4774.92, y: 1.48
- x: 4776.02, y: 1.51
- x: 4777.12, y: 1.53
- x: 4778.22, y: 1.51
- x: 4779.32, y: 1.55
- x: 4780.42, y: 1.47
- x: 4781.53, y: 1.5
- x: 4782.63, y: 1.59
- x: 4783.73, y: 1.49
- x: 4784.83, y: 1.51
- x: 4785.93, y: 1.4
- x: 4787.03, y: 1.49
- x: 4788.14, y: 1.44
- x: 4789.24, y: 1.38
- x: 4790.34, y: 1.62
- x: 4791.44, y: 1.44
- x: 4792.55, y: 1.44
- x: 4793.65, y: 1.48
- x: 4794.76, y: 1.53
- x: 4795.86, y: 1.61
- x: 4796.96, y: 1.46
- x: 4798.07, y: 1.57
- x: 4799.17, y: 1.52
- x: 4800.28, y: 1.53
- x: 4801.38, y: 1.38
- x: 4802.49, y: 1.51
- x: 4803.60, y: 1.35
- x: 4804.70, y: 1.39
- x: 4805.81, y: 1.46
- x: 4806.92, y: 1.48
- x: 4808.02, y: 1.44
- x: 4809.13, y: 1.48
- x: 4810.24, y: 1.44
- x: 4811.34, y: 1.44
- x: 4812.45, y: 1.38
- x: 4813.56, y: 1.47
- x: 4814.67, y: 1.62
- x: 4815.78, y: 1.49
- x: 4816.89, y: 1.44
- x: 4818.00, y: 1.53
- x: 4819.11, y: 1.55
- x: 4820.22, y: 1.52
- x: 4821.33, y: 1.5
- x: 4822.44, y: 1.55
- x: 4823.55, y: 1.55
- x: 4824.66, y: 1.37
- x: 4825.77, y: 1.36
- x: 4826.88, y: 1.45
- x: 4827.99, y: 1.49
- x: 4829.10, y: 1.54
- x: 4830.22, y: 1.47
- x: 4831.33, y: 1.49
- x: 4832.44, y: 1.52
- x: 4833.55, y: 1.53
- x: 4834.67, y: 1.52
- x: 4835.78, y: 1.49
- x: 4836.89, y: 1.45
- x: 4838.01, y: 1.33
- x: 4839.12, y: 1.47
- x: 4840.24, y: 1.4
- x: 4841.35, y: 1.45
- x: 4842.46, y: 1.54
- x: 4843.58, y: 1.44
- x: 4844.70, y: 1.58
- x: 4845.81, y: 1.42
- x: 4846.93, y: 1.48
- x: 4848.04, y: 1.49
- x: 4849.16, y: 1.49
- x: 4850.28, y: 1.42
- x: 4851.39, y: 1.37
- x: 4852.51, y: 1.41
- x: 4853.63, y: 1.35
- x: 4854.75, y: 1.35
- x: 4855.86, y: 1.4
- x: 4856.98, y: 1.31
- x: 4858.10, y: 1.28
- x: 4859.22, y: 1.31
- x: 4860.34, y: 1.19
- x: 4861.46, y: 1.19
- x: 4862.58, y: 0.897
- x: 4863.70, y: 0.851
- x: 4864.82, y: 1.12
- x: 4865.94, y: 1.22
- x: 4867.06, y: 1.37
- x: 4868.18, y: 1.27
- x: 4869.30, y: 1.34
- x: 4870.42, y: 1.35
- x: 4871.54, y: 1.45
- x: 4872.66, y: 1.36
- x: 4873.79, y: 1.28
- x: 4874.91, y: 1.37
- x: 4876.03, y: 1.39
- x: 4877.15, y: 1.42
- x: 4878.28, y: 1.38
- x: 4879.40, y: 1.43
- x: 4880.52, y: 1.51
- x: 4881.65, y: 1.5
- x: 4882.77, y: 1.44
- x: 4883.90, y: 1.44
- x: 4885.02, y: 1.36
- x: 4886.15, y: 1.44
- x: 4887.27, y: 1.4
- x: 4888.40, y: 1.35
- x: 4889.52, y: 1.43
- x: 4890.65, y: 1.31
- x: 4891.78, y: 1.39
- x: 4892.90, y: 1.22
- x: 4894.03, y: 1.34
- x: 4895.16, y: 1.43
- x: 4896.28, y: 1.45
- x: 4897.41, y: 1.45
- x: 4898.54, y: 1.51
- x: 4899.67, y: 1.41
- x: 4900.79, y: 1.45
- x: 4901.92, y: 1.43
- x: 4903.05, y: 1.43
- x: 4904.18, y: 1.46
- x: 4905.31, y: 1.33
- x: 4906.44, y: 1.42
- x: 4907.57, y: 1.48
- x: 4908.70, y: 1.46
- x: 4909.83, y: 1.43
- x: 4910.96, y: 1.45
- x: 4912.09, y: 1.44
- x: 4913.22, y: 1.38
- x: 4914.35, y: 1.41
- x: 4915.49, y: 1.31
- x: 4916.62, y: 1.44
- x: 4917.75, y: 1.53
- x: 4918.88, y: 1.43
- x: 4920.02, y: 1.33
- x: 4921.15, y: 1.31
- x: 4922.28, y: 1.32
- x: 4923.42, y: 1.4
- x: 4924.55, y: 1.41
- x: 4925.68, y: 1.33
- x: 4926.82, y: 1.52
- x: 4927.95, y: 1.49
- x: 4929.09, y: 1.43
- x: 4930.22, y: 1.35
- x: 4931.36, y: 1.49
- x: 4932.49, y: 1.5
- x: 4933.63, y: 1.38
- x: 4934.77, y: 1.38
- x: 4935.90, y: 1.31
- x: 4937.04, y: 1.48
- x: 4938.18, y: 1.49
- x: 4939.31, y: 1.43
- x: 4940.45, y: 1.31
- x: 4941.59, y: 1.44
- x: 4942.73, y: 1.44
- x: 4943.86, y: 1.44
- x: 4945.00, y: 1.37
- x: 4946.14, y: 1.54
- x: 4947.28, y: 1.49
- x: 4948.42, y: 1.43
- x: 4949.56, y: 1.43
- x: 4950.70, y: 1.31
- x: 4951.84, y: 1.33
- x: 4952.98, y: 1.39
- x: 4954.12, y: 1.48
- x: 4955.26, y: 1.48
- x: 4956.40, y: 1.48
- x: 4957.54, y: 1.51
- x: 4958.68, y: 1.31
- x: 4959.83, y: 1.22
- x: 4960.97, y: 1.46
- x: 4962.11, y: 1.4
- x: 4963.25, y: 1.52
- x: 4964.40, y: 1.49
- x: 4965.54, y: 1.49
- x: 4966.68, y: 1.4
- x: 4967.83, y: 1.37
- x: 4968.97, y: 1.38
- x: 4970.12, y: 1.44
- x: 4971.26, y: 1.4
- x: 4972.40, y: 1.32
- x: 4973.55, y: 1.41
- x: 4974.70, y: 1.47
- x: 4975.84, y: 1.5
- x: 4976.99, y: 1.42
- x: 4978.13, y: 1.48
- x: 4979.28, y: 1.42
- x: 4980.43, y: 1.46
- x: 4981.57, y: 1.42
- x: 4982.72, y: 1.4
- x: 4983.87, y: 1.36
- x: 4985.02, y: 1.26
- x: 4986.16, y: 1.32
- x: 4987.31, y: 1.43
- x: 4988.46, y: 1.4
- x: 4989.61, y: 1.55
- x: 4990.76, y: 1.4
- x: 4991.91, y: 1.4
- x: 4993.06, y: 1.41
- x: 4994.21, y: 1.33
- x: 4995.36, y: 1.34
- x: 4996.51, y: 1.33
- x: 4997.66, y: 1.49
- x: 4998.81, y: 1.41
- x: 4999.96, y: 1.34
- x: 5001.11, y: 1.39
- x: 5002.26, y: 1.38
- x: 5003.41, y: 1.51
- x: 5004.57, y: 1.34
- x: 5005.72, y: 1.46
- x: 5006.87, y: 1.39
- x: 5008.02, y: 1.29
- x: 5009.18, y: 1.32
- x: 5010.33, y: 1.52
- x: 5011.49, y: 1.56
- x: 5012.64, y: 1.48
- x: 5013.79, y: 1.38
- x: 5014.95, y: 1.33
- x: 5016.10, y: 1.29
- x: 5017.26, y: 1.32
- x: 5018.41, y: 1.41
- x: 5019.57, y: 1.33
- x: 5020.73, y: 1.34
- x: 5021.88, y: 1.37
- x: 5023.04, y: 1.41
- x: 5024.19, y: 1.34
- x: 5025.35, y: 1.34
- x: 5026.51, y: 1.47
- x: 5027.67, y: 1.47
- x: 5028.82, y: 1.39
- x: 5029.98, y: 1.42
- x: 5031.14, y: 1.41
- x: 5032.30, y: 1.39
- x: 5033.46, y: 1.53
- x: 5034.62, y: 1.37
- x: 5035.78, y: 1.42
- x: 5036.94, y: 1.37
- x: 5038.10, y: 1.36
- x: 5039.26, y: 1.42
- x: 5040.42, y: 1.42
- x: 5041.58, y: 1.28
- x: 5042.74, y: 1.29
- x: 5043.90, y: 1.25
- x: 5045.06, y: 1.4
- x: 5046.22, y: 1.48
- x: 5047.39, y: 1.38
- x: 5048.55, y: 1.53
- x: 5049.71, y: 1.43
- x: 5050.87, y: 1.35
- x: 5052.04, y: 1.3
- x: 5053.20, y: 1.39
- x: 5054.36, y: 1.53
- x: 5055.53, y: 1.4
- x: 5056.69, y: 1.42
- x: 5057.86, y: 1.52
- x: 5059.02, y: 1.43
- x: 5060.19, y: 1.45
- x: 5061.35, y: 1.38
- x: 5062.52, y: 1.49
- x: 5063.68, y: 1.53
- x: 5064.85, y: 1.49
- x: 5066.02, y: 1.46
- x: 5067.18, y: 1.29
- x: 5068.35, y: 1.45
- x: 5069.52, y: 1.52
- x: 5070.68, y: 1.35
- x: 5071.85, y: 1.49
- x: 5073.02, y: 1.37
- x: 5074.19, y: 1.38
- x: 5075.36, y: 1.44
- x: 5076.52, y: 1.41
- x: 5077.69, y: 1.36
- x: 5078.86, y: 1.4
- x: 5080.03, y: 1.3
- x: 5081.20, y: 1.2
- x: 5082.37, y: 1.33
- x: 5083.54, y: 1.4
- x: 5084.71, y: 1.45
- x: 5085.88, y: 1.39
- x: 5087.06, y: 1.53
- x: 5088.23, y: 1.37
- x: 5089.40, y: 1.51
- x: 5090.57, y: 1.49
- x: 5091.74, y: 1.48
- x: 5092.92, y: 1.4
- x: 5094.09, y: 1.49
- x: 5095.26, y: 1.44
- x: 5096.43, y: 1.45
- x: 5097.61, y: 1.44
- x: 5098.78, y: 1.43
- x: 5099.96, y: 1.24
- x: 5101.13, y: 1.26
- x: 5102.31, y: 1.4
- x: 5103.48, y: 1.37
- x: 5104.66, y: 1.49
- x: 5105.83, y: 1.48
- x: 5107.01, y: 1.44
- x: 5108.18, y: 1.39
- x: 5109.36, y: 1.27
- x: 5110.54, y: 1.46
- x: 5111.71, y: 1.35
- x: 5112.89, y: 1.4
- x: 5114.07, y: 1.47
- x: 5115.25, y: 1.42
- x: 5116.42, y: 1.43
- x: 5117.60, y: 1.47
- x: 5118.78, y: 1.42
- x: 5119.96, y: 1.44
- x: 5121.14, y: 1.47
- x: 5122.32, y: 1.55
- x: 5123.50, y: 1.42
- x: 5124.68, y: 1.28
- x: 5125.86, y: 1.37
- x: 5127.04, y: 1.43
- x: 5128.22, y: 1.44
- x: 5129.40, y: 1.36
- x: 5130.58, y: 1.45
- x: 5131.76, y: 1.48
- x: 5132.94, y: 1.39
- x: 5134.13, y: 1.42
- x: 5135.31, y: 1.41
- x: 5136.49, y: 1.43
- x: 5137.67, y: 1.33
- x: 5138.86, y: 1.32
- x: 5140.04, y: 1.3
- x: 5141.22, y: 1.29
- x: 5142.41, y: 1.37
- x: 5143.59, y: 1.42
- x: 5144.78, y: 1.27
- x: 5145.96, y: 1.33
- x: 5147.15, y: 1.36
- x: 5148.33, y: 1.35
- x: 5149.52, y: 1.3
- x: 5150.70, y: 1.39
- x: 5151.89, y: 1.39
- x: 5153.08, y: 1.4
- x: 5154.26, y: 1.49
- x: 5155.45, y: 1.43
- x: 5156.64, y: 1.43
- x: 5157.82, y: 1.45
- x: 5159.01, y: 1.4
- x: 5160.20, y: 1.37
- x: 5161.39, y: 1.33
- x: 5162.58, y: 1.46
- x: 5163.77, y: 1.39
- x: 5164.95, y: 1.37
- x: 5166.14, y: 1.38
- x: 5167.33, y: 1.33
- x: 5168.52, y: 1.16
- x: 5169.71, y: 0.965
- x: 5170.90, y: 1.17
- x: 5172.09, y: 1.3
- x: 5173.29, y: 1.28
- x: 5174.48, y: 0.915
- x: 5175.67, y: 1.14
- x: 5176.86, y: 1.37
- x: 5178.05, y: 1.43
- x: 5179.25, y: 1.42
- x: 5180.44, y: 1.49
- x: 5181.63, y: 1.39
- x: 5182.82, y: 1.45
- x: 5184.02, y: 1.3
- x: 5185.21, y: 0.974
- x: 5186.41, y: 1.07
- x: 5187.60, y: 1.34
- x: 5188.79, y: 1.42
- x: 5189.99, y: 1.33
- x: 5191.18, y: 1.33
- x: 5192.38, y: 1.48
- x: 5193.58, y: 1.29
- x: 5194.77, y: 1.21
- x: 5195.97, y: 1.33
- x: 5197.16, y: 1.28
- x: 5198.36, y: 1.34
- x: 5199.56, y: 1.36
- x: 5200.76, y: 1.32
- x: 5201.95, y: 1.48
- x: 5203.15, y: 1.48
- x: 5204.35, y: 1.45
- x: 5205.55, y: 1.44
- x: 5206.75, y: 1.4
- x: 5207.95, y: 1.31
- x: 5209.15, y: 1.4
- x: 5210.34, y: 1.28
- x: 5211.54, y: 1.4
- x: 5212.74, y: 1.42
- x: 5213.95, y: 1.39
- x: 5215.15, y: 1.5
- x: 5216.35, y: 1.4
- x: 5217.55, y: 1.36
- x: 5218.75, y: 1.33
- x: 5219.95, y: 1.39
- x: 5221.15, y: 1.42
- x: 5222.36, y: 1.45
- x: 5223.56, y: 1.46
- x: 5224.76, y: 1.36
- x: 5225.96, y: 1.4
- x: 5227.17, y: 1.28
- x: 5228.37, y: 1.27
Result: 0.06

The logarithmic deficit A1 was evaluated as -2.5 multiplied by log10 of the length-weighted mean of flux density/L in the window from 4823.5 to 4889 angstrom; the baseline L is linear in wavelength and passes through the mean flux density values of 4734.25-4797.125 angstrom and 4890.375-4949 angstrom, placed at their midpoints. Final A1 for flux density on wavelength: 0.04 mag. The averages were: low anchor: 1.48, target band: 1.39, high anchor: 1.42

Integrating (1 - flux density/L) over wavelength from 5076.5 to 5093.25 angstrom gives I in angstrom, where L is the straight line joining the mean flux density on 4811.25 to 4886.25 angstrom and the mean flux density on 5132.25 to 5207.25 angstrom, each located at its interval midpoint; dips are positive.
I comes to -0.5 angstrom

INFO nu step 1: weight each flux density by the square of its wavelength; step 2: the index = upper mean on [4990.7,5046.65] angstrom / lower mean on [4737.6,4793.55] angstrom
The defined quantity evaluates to 1.04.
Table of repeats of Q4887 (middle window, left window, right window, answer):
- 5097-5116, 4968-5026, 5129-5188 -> -0.032 mag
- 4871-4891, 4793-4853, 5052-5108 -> 0.044 mag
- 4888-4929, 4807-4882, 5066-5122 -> 0.000 mag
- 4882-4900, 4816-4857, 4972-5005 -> 0.032 mag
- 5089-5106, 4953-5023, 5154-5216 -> -0.042 mag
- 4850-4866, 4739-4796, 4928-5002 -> 0.170 mag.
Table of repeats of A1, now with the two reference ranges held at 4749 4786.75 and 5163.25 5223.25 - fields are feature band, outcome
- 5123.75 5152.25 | -0.014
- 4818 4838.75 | -0.015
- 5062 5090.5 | -0.031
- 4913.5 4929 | 0.022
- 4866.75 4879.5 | 0.063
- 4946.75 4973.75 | 0.002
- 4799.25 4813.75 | 0.020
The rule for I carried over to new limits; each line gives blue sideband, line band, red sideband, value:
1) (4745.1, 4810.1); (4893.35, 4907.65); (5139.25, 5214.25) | 0.11 angstrom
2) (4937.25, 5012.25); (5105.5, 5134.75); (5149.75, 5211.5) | -1.30 angstrom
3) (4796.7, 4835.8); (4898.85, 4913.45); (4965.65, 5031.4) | 0.09 angstrom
